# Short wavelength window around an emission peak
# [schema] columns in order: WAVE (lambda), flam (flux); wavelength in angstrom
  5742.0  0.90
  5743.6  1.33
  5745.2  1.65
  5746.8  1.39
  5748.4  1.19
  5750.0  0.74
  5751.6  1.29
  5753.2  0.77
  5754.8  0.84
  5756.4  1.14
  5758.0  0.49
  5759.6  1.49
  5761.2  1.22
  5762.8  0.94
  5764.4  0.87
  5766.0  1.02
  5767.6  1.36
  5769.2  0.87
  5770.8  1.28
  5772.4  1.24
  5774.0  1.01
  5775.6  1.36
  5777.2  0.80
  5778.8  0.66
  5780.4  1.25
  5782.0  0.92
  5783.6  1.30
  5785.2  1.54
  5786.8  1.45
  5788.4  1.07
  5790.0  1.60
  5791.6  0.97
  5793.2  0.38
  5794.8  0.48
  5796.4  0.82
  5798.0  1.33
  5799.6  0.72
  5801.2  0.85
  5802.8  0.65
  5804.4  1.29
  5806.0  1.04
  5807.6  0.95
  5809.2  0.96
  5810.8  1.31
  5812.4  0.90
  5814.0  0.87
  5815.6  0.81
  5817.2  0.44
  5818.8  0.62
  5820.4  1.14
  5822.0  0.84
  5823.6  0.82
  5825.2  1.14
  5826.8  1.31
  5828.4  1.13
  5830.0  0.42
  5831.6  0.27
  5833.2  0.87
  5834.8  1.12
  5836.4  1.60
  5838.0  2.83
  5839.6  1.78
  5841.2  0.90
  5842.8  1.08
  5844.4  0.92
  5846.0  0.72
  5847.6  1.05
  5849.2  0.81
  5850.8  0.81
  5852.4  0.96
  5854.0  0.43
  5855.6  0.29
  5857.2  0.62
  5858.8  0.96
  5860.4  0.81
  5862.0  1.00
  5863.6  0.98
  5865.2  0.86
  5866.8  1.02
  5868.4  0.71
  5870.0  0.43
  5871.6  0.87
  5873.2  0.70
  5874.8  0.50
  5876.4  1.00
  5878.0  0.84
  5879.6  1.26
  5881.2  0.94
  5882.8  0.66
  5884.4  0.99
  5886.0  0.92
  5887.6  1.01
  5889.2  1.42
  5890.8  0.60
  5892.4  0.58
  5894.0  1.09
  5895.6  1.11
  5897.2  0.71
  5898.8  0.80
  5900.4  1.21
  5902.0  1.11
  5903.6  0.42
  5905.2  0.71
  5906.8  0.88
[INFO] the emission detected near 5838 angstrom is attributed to H-beta 4861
